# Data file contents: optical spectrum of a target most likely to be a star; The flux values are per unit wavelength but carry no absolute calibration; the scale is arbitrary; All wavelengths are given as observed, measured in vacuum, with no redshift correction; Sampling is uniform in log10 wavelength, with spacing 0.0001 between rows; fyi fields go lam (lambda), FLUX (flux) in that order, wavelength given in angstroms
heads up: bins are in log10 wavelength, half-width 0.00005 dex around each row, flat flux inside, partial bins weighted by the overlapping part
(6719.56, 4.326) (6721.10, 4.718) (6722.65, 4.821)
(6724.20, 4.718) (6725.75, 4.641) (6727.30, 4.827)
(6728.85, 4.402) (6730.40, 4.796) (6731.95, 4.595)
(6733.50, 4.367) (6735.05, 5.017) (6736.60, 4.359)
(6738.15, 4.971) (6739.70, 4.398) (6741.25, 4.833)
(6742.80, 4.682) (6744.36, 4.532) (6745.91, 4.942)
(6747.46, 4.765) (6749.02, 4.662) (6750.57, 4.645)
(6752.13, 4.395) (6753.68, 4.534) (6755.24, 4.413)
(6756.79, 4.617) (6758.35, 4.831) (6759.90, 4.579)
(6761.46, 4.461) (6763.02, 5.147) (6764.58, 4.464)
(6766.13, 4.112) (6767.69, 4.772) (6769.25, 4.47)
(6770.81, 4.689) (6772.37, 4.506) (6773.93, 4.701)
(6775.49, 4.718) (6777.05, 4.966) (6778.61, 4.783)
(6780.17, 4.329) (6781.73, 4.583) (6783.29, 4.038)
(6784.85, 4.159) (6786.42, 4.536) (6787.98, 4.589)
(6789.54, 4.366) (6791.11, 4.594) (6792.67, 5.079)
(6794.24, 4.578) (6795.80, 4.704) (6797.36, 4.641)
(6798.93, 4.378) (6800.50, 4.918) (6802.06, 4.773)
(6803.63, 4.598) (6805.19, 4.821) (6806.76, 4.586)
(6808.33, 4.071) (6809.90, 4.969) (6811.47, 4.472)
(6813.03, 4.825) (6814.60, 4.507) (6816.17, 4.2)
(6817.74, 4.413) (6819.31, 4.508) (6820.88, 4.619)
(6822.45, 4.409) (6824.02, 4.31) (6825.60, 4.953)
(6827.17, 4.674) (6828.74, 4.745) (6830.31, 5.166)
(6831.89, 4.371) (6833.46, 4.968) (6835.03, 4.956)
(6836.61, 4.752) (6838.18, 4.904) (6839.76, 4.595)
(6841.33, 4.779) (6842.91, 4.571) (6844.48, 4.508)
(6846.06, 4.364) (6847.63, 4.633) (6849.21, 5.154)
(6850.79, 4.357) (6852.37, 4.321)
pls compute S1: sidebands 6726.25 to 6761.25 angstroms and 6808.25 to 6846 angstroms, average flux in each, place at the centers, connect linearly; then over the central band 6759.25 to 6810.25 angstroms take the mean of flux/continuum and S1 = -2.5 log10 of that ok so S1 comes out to 0.011 mag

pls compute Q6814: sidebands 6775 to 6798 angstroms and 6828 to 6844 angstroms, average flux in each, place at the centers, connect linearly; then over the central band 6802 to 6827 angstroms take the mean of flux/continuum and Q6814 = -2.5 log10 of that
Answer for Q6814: 0.030 mag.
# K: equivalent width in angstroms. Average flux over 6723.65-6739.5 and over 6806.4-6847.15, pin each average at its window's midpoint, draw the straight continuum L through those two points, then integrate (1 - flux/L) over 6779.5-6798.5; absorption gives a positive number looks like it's 0.5 angstroms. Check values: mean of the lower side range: 4.66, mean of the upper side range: 4.62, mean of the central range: 4.52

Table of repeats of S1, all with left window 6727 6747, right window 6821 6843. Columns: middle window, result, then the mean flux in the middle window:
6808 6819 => 0.05 mag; 4.51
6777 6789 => 0.05 mag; 4.47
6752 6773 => 0.03 mag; 4.58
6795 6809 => 0.02 mag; 4.62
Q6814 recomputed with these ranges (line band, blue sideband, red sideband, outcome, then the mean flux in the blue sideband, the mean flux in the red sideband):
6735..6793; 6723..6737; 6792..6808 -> 0.015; 4.65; 4.69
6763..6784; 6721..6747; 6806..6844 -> 0.021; 4.68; 4.64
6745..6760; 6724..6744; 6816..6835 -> 0.003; 4.66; 4.64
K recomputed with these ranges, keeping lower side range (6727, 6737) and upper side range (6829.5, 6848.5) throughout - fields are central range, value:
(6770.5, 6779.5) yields -0.1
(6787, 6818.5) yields 0.5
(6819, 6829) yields 0.2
